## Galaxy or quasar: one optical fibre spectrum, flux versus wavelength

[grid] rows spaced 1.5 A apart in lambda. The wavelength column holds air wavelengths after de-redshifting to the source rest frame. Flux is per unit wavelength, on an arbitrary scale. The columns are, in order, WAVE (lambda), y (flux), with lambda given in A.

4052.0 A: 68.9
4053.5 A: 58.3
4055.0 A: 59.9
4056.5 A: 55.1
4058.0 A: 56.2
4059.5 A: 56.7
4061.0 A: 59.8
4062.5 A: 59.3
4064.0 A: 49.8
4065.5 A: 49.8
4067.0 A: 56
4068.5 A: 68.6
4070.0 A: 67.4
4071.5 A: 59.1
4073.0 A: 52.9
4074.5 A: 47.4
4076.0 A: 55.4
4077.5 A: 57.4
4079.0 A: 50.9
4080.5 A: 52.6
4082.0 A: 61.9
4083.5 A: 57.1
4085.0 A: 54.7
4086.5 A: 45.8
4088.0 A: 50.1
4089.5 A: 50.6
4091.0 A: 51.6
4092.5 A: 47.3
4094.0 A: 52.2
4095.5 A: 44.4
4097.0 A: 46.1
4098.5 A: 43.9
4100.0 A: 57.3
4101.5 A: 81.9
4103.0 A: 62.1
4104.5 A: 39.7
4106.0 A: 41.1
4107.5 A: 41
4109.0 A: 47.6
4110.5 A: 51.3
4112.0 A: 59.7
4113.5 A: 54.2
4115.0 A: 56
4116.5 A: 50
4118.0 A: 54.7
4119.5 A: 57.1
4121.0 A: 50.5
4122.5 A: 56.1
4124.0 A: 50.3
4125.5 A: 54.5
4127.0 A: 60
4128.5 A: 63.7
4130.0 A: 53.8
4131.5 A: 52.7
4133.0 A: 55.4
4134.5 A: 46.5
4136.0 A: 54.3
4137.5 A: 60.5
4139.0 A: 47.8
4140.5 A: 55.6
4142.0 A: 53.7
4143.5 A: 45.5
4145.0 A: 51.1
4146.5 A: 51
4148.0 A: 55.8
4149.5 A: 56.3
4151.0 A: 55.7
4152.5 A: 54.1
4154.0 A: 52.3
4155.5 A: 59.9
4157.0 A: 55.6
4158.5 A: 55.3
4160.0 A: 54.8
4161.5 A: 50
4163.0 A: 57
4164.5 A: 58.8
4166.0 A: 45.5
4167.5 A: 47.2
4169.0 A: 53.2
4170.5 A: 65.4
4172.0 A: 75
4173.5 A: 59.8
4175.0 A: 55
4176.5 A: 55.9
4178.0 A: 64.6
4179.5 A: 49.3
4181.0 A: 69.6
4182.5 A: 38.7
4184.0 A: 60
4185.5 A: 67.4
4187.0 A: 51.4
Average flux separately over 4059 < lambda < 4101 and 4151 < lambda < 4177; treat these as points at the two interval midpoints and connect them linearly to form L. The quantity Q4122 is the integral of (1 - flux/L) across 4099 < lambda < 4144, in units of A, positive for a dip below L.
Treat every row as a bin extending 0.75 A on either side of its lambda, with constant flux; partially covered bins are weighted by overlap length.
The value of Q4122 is 1.00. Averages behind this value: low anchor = 53.9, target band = 53.8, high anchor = 56.2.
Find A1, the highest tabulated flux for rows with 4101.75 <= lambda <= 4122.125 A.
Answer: 62.1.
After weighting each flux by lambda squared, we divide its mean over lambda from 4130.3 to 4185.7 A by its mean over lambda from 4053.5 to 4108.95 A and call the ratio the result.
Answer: 1.1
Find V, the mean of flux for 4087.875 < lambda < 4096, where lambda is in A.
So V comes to 49.5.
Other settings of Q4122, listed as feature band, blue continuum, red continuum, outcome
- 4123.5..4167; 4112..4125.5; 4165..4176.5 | 1.25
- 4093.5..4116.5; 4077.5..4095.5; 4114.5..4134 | 0.71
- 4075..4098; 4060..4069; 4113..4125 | 1.59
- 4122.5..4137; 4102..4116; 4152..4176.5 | -0.52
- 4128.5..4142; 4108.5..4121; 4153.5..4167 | 0.01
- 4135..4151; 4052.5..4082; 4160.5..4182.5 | 1.04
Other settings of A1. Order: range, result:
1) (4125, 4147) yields 63.7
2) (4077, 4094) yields 61.9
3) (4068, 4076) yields 68.6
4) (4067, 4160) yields 81.9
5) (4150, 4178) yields 75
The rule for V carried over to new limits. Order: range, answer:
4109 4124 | 53.9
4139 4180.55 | 55.3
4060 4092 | 55.1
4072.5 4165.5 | 53.3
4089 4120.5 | 51.9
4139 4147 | 51.1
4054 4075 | 57.1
